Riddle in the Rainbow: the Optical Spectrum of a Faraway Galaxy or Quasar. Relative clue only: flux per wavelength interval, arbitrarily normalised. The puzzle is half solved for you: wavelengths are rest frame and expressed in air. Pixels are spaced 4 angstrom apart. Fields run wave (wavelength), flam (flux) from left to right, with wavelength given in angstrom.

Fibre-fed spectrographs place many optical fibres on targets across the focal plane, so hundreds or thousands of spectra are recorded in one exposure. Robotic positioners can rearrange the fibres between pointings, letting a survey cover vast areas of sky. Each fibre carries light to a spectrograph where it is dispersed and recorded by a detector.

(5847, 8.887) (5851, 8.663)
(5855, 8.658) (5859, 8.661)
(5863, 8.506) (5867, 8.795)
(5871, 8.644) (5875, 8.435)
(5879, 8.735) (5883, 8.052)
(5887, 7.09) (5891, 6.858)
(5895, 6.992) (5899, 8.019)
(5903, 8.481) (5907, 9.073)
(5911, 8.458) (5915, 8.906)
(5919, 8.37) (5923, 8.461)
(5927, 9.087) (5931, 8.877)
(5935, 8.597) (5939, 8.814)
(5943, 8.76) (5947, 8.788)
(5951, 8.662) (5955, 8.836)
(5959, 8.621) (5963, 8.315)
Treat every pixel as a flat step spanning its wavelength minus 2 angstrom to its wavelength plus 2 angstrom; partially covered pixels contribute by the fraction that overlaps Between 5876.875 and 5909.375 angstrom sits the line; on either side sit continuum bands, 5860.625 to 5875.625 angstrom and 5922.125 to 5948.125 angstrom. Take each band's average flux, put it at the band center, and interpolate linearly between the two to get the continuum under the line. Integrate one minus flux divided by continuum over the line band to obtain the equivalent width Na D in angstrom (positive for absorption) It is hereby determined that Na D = 2.8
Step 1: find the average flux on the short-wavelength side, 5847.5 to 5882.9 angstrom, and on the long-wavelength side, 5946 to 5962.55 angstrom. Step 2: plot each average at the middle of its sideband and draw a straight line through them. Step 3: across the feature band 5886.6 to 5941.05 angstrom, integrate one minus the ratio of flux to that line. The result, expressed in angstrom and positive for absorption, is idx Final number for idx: 2.1 angstrom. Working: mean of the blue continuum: 8.62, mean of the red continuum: 8.68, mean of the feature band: 8.33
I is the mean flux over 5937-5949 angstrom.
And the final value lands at 8.79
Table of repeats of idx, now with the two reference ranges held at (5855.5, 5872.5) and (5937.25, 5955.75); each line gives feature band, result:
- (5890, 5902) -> 1.8 angstrom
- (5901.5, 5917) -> 0.0 angstrom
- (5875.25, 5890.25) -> 1.3 angstrom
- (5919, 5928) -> 0.1 angstrom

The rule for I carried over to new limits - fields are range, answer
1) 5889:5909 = 7.88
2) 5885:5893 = 6.97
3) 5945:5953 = 8.73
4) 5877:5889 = 7.96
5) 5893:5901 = 7.51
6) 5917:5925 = 8.42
